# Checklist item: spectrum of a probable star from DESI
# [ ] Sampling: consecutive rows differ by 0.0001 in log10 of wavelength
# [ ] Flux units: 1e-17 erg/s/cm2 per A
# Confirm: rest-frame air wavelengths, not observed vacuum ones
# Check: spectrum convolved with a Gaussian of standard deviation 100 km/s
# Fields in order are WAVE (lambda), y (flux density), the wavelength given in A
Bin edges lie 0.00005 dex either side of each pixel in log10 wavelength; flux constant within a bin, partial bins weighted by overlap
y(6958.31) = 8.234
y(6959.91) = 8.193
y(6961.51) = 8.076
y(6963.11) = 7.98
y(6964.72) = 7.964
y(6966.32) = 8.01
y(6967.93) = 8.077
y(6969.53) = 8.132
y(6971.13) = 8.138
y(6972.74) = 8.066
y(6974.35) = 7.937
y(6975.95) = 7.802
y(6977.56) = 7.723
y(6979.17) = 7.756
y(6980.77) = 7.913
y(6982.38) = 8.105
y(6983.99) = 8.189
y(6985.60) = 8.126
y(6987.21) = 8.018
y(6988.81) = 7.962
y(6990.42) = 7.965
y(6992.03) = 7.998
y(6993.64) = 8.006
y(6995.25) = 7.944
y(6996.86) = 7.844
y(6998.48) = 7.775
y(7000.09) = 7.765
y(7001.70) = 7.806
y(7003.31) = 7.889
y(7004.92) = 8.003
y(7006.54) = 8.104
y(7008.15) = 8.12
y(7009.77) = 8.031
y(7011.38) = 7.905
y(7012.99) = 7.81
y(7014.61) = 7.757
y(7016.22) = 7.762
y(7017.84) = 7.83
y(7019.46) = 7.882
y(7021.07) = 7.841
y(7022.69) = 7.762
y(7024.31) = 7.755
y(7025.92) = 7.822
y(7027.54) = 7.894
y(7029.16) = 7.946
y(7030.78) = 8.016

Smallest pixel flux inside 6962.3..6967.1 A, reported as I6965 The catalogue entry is 7.964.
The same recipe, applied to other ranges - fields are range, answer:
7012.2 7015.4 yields 7.757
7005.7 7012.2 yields 7.905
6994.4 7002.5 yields 7.765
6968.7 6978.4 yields 7.723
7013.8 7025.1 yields 7.755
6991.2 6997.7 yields 7.844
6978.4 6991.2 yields 7.756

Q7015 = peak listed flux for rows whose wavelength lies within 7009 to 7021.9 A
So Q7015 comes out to 8.031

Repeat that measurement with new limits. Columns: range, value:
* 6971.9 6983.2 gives 8.105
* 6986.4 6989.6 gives 8.018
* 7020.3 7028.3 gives 7.894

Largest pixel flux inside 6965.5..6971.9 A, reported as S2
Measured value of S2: 8.138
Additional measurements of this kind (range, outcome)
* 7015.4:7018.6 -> 7.83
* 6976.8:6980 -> 7.756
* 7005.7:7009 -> 8.12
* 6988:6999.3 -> 8.006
